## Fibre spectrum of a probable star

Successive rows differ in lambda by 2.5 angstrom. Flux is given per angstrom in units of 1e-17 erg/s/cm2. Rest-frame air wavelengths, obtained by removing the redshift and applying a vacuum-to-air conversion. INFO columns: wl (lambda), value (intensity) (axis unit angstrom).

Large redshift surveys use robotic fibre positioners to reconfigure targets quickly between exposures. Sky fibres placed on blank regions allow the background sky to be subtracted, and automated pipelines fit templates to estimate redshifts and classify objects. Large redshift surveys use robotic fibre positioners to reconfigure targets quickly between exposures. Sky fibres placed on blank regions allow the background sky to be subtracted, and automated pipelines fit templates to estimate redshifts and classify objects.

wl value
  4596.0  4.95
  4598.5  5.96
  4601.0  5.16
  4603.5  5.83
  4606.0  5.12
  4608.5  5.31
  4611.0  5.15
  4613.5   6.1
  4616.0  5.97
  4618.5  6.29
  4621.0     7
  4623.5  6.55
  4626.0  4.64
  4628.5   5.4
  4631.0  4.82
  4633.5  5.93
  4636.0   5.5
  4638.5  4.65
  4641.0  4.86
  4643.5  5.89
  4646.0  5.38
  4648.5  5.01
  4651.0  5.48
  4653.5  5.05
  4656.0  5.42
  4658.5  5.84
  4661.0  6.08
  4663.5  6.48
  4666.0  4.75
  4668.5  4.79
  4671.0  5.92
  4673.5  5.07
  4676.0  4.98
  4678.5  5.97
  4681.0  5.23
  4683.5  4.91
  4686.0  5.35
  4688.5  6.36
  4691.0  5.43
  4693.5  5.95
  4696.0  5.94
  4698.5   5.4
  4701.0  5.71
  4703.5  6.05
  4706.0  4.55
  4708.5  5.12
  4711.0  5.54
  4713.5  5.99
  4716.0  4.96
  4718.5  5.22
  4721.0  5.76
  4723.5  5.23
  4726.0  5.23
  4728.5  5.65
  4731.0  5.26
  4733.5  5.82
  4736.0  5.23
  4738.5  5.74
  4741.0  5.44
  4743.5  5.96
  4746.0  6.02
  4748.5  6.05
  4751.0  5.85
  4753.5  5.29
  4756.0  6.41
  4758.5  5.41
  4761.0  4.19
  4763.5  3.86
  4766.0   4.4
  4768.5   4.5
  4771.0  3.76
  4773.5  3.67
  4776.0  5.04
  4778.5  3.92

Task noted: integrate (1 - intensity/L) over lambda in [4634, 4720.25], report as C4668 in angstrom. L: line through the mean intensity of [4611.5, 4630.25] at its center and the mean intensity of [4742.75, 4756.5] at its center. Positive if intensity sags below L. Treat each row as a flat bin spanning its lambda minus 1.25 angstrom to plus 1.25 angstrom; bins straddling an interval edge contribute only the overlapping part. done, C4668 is 6.92 angstrom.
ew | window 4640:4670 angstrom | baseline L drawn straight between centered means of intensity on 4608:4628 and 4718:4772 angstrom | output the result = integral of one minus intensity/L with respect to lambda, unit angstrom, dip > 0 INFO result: 1.5 angstrom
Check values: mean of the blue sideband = 5.88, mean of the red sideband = 5.29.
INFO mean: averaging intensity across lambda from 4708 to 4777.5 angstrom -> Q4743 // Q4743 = 5.23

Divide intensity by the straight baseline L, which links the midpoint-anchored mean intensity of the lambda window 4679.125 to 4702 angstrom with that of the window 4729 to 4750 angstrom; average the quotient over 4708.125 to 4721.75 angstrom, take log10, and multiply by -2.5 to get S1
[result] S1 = 0.04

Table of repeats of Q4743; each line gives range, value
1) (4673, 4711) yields 5.48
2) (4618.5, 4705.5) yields 5.53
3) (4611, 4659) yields 5.55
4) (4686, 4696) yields 5.85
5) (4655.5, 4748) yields 5.53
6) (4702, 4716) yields 5.41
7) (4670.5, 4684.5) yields 5.32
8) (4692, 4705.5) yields 5.73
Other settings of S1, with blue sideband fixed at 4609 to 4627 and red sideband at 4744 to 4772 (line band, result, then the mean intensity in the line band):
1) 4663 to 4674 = 0.06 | 5.35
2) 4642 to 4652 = 0.07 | 5.42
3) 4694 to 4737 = -0.02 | 5.46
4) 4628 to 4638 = 0.10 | 5.36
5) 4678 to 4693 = 0.00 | 5.54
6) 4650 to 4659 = 0.06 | 5.41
